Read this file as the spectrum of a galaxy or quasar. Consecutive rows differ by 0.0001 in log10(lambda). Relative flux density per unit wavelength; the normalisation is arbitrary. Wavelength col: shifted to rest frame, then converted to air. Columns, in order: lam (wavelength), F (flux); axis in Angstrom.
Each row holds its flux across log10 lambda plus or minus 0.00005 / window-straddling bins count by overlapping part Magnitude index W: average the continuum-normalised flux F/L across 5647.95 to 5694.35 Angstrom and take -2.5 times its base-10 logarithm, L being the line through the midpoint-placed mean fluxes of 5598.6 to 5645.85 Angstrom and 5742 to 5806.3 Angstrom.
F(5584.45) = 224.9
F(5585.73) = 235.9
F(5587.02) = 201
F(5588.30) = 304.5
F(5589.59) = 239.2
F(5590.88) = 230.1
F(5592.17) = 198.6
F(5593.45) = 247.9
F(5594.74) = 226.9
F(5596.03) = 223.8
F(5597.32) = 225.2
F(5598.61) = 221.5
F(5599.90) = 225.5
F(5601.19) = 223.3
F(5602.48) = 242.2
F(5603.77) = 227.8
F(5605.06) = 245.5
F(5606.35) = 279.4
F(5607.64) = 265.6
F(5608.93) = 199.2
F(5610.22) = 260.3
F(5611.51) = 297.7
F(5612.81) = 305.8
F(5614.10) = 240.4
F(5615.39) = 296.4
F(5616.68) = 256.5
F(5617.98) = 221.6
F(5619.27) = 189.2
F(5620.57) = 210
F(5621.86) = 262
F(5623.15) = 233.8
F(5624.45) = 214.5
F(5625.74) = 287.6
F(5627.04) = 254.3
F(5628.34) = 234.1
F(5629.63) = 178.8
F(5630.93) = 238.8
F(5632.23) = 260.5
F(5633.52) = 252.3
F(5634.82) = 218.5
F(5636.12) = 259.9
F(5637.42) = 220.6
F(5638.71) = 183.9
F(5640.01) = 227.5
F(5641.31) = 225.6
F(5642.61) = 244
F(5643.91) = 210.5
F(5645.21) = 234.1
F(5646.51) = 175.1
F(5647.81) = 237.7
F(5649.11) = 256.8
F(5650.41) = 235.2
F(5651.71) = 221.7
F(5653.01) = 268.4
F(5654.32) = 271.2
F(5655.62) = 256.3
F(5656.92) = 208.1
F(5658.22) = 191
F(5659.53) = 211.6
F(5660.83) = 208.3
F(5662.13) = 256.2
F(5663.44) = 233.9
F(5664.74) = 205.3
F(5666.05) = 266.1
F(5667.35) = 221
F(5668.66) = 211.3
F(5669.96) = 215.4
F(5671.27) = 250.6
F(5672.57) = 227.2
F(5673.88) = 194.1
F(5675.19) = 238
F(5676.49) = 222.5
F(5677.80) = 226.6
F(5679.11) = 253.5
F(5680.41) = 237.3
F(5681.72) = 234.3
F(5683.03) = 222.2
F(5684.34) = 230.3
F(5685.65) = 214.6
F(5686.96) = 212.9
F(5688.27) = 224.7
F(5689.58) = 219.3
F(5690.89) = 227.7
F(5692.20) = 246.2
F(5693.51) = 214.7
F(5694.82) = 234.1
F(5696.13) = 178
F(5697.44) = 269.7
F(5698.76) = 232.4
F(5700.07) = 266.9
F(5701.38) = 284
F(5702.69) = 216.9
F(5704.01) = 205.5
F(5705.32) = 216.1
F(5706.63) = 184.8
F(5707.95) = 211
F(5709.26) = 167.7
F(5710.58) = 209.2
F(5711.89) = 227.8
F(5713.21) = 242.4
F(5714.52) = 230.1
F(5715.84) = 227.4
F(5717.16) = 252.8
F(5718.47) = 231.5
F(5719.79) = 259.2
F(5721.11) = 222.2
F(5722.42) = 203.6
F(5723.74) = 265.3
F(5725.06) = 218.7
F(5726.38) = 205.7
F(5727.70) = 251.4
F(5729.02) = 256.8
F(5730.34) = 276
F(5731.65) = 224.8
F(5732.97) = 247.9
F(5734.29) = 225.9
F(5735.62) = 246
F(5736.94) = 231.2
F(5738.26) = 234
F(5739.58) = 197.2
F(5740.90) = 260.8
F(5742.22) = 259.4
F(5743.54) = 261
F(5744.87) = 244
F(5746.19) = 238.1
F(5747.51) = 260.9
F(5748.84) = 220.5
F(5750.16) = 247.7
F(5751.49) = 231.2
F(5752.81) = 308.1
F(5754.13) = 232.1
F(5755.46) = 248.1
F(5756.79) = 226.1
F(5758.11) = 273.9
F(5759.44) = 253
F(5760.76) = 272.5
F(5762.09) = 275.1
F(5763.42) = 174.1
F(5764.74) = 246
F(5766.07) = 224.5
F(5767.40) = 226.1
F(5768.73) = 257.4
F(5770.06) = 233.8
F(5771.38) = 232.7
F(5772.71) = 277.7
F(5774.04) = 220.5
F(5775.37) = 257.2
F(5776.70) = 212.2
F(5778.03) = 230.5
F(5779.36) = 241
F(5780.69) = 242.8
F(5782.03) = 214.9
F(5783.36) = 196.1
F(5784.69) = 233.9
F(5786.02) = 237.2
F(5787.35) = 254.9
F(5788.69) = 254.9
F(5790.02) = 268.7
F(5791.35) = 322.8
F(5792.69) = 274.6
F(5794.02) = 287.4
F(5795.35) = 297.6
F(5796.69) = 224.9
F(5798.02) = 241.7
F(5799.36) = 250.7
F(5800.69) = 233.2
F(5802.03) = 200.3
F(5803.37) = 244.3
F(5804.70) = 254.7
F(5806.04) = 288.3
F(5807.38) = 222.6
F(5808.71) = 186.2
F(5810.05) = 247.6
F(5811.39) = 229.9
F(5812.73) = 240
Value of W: 0.06 mag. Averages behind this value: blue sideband 239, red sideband 247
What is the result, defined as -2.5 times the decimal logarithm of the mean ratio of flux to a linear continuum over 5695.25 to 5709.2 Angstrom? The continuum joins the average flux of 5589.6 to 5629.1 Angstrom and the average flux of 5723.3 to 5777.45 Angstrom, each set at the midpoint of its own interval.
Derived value 0.08 mag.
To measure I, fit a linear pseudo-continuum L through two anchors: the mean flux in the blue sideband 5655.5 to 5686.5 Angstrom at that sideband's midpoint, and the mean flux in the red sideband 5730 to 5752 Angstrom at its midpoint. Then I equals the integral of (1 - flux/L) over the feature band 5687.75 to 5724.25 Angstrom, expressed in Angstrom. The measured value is 0.95 Angstrom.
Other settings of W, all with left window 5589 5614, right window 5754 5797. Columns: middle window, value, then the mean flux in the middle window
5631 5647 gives 0.07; 227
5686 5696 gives 0.10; 223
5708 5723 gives 0.09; 225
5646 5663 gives 0.05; 231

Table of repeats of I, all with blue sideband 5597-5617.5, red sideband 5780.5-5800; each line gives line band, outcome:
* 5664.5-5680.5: 1.5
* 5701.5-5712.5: 1.9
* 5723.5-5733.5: 0.4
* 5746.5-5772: 0.9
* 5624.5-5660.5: 2.9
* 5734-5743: 0.6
